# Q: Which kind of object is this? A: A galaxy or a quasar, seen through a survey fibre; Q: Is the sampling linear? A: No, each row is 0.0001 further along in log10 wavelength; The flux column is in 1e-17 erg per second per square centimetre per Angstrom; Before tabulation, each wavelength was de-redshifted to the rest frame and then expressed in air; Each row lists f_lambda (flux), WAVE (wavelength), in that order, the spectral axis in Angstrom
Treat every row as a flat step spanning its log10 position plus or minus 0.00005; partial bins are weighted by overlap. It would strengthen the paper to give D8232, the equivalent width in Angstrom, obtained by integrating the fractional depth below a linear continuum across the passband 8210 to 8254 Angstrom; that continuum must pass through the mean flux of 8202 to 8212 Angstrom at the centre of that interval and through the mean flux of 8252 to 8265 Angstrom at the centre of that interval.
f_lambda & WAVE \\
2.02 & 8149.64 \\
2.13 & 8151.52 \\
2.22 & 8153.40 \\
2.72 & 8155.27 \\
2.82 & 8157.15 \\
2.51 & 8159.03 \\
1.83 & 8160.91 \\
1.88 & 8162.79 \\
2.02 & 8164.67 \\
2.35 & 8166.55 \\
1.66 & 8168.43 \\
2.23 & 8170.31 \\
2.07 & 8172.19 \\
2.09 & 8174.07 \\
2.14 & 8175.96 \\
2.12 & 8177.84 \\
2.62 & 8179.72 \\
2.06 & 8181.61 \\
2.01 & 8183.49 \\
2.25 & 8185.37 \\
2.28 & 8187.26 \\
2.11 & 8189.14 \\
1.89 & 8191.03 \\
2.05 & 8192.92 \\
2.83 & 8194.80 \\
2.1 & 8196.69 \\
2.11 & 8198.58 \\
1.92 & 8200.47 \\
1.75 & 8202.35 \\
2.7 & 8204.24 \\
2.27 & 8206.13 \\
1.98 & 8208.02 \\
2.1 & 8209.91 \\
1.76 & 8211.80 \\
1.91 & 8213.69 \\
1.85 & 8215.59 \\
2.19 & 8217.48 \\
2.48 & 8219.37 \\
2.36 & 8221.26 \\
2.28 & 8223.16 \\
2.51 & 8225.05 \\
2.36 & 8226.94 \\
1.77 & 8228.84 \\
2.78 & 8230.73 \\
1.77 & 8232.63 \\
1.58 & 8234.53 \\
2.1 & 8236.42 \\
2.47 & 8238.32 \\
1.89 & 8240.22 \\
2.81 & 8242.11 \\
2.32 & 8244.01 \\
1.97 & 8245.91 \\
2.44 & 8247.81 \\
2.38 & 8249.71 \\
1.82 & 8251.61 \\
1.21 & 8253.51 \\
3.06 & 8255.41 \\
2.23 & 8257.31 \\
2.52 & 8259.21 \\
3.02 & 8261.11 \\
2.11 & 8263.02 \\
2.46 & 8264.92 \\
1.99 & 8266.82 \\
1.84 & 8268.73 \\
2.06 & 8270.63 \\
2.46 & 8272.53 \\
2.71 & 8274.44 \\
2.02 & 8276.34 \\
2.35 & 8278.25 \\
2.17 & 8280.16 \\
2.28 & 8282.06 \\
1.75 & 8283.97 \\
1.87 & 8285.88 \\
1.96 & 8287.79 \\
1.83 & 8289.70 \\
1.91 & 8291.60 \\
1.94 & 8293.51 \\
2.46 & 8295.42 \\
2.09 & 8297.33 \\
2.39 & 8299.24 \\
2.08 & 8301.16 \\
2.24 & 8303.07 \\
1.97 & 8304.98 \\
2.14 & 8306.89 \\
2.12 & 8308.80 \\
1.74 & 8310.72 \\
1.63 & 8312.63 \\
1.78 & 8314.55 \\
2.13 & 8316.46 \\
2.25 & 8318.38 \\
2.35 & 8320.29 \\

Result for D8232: 1.90 Angstrom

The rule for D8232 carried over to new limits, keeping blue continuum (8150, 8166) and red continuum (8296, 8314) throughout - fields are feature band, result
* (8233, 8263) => -1.6 Angstrom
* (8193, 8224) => 0.4 Angstrom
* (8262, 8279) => -1.0 Angstrom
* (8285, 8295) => 0.7 Angstrom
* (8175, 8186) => 0.1 Angstrom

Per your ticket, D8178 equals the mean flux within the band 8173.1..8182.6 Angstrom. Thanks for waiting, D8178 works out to 2.2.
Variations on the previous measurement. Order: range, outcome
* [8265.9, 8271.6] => 1.97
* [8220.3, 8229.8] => 2.26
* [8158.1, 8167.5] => 2.12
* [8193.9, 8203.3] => 2.14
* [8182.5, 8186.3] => 2.13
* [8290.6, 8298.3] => 2.1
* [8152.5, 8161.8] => 2.42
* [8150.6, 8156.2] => 2.36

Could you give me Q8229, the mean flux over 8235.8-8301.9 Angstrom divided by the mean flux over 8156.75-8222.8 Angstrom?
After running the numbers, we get 1.0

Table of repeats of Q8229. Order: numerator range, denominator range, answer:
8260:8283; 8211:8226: 1.05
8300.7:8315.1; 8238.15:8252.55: 0.87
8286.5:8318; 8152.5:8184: 0.92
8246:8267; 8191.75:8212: 1.06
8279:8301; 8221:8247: 0.93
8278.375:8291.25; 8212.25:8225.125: 0.91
